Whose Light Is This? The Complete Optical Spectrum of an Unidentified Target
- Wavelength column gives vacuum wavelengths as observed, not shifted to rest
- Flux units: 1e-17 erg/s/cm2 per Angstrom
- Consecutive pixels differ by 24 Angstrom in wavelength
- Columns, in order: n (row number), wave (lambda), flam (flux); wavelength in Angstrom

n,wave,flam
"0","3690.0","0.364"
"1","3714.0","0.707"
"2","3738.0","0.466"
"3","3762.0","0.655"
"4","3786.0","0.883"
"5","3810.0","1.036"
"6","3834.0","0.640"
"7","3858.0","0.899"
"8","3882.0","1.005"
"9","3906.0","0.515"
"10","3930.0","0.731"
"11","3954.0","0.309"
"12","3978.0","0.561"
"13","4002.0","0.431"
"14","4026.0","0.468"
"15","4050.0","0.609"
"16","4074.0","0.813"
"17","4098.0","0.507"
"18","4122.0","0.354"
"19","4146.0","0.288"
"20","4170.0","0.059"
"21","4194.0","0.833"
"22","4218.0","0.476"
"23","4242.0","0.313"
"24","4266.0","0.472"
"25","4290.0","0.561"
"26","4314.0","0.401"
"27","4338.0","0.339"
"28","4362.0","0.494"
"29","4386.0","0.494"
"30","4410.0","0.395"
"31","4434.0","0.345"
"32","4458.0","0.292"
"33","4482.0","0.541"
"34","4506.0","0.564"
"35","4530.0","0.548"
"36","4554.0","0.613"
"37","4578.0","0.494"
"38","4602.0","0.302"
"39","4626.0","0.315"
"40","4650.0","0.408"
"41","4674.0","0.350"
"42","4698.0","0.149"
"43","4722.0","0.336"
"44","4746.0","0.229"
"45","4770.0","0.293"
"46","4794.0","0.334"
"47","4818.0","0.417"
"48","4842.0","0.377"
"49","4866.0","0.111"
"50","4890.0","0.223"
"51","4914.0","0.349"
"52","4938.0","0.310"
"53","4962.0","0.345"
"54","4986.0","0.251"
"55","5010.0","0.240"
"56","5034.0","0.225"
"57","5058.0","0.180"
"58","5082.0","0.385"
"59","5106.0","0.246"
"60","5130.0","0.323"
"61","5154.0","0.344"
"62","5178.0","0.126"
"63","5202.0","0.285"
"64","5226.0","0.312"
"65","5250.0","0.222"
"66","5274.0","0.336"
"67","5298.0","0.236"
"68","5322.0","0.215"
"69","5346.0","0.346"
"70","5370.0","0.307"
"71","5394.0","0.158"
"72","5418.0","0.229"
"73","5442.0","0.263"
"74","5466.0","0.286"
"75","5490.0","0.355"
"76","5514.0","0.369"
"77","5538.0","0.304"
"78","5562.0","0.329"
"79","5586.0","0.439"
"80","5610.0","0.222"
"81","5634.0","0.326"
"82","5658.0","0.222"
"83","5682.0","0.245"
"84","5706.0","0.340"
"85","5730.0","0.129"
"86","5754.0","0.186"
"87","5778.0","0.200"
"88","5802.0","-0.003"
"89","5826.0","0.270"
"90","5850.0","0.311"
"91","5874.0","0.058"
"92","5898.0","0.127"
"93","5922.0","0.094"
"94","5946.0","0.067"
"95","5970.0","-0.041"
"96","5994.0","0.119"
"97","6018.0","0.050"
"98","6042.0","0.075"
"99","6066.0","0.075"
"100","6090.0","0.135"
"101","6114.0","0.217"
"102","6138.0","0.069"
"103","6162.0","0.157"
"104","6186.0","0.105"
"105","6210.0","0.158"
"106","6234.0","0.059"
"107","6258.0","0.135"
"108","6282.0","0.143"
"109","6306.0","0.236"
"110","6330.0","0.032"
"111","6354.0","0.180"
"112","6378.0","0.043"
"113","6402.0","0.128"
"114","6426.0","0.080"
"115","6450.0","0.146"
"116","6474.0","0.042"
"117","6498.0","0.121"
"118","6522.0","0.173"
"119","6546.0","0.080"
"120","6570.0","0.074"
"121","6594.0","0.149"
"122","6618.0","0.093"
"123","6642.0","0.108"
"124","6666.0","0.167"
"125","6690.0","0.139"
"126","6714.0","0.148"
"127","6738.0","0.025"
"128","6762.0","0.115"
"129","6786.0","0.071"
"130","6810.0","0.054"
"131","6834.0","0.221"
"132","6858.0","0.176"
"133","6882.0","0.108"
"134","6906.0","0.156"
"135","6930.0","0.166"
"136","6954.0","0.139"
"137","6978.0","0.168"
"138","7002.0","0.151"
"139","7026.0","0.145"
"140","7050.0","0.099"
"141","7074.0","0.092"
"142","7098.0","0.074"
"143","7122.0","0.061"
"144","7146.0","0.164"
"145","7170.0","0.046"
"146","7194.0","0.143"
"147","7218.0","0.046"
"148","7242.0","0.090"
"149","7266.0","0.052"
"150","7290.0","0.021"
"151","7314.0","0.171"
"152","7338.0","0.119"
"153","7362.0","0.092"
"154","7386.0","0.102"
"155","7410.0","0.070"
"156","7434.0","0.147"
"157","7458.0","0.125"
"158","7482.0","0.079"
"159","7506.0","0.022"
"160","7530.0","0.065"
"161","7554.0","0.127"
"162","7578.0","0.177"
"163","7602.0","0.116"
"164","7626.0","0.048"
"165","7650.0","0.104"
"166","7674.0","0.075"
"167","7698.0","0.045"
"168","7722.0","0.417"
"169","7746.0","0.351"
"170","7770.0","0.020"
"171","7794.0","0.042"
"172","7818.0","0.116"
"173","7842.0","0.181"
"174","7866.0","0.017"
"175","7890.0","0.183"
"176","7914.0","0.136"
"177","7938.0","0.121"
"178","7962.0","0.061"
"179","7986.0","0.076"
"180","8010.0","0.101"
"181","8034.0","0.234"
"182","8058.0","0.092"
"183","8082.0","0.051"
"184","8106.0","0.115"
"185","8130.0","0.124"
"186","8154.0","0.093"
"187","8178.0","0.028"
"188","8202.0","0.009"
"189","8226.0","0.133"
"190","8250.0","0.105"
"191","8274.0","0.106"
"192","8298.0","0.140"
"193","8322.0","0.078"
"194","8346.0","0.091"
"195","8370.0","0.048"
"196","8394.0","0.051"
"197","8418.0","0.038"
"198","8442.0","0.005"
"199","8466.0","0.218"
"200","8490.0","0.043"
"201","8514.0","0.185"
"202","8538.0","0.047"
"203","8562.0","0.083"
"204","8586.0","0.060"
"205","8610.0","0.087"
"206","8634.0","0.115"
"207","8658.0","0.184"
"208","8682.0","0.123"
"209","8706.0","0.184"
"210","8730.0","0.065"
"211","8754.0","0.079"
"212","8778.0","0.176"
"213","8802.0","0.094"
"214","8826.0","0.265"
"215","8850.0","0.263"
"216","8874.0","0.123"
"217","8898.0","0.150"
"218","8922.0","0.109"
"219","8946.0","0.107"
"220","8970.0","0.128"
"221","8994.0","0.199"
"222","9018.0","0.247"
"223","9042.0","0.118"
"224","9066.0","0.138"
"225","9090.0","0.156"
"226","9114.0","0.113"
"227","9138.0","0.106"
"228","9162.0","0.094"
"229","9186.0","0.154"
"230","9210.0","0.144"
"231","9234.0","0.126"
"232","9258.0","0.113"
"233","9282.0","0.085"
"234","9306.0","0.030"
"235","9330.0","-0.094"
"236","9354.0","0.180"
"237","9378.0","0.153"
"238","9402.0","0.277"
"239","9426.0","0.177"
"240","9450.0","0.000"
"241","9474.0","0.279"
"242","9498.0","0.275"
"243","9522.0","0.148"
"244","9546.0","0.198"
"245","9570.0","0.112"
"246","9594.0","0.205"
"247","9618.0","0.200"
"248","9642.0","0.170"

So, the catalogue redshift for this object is 1.074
